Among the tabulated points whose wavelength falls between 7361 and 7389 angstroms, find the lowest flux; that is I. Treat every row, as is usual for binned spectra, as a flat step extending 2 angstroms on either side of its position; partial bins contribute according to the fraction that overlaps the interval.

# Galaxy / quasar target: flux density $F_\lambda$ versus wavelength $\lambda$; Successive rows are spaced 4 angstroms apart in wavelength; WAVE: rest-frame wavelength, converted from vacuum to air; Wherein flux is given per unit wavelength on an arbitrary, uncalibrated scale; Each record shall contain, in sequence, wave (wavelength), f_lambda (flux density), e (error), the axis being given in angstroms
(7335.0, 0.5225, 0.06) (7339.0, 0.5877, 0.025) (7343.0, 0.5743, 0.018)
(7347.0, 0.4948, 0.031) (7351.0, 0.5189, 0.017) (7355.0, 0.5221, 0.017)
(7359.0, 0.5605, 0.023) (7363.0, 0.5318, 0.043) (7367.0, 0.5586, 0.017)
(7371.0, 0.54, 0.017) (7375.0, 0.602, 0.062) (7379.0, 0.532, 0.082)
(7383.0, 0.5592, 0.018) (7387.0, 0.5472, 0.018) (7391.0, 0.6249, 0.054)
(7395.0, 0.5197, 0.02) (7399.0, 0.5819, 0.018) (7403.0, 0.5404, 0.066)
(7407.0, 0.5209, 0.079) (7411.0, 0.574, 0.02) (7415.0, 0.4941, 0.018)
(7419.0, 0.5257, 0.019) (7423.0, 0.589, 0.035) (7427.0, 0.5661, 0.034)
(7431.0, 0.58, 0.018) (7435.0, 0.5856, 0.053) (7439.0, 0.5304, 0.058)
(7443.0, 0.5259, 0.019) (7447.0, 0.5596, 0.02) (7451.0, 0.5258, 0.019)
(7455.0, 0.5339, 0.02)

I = 0.5318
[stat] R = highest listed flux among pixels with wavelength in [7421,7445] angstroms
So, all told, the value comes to 0.589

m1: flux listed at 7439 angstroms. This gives 0.5304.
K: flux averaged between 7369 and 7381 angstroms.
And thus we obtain 0.558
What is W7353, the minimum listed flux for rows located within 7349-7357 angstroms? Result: 0.5189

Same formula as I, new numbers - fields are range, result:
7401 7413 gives 0.5209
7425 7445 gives 0.5259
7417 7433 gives 0.5257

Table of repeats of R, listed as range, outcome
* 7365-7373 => 0.5586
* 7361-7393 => 0.6249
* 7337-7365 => 0.5877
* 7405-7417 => 0.574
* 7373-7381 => 0.602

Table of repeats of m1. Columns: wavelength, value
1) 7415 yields 0.4941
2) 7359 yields 0.5605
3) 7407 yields 0.5209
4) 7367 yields 0.5586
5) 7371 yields 0.54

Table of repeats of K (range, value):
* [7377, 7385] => 0.546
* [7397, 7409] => 0.548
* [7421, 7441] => 0.57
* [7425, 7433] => 0.573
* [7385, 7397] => 0.564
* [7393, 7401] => 0.551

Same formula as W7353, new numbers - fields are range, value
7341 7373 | 0.4948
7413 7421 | 0.4941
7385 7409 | 0.5197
